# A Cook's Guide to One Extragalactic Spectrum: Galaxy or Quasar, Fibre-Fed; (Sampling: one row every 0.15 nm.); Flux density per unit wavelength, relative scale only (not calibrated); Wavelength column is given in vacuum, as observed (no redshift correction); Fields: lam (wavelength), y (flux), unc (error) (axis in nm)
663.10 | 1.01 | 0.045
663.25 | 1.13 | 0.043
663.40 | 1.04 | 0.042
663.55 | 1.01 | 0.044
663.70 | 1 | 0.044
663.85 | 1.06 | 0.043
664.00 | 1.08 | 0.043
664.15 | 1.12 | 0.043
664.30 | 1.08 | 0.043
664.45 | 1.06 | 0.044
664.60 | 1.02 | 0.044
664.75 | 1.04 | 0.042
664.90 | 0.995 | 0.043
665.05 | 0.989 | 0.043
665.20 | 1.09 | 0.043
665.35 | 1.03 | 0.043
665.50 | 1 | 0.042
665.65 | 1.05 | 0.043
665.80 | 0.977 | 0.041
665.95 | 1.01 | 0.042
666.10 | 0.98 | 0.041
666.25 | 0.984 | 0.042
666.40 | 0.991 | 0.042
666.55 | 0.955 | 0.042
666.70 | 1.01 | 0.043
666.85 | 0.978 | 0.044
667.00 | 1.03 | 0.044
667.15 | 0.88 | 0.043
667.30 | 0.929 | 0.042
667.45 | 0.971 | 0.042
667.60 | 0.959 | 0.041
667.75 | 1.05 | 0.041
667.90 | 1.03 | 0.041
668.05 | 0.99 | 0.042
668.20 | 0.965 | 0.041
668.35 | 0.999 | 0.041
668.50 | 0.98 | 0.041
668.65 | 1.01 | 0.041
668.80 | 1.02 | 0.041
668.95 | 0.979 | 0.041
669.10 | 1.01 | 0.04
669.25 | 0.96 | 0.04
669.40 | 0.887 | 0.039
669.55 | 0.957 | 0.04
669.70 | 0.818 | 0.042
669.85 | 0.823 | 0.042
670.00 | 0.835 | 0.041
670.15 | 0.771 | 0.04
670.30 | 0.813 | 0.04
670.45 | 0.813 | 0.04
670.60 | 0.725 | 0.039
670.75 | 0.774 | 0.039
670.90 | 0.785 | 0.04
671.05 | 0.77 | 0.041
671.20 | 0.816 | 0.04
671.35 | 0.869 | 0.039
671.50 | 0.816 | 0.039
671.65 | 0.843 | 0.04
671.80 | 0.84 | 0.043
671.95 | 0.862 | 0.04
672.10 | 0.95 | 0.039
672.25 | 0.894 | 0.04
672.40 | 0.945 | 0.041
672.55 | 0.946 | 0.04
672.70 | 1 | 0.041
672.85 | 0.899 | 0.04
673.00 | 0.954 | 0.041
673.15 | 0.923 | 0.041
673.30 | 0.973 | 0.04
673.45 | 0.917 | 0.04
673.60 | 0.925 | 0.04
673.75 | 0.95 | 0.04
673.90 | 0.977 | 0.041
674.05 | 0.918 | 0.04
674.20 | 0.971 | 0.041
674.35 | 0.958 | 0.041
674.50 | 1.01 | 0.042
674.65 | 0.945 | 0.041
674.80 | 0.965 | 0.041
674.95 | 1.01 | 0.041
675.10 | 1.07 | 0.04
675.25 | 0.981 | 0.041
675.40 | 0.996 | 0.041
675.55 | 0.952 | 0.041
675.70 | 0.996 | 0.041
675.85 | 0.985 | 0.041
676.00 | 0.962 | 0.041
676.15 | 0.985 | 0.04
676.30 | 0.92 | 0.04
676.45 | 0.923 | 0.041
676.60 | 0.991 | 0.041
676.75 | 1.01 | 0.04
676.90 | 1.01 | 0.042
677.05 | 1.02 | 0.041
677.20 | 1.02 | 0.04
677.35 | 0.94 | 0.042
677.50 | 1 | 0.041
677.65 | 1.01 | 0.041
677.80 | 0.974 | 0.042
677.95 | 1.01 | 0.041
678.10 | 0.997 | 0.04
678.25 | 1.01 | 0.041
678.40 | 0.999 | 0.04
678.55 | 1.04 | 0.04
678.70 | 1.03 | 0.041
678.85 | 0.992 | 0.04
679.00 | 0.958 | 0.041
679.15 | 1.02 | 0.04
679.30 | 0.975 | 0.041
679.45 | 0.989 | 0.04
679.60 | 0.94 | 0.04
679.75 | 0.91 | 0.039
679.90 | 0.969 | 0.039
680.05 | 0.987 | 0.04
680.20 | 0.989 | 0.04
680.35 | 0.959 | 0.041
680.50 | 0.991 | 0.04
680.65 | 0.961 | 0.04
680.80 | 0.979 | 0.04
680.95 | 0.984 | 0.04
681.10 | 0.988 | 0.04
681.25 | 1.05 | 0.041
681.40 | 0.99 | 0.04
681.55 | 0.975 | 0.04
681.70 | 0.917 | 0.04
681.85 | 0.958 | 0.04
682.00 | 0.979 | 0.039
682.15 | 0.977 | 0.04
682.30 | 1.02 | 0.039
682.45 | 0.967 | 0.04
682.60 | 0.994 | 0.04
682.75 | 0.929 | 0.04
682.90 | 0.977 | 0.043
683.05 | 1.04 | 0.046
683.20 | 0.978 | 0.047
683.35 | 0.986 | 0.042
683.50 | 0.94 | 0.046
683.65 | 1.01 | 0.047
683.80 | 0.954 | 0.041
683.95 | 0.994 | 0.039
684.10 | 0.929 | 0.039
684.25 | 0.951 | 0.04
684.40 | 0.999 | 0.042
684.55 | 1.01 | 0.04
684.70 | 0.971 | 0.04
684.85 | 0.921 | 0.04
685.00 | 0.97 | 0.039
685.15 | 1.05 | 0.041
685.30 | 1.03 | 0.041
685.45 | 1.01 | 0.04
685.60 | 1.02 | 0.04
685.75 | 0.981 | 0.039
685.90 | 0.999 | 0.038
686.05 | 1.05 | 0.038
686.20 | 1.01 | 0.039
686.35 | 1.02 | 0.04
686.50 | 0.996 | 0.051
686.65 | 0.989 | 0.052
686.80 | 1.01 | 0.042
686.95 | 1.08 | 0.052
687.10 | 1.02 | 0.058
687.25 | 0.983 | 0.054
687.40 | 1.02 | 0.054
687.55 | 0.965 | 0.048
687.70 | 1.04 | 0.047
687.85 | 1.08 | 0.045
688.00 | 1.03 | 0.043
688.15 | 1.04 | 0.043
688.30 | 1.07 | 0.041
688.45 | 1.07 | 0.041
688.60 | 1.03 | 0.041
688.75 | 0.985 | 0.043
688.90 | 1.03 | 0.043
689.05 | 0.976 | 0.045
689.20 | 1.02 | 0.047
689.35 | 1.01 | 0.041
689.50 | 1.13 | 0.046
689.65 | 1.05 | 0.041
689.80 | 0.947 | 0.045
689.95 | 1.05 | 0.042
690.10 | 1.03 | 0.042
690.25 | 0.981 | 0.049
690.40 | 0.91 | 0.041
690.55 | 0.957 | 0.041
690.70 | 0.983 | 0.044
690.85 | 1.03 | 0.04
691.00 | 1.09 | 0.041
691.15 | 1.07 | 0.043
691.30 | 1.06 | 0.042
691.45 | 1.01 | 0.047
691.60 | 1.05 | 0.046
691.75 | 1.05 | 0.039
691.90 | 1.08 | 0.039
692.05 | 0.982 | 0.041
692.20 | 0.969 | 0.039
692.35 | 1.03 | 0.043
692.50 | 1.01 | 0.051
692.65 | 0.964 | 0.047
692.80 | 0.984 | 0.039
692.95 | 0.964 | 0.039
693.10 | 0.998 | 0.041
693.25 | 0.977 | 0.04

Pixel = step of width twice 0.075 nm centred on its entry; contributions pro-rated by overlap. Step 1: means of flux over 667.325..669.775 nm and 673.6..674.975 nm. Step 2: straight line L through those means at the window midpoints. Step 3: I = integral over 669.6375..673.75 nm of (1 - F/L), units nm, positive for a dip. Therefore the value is 0.44 nm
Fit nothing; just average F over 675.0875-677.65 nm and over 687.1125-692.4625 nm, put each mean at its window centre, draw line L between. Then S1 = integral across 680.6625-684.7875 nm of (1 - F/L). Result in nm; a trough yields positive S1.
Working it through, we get 0.098 nm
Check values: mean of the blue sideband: 0.985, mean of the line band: 0.979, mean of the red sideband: 1.02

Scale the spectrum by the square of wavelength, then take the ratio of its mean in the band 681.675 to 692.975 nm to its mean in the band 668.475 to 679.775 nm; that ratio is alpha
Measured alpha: 1.11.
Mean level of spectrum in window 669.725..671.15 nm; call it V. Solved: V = 0.791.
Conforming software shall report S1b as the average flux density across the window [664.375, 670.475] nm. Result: 0.968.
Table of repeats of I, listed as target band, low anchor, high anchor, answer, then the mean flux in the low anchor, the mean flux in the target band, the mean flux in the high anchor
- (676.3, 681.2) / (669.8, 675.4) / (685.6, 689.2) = -0.187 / 0.9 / 0.986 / 1.02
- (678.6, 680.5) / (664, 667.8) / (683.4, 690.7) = 0.055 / 1.01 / 0.978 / 1.01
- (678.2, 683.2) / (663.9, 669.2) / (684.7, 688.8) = 0.152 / 1.01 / 0.983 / 1.02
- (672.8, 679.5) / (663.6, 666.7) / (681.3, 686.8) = 0.155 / 1.03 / 0.979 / 0.986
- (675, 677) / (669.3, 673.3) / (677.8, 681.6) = -0.112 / 0.862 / 0.984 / 0.987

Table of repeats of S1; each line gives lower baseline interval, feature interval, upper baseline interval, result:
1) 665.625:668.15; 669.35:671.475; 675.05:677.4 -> 0.36 nm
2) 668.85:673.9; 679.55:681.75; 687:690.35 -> -0.03 nm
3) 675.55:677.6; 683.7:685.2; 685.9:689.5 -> 0.06 nm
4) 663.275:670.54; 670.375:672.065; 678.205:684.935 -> 0.29 nm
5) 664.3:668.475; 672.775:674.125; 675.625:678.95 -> 0.08 nm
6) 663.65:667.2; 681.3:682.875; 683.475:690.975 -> 0.06 nm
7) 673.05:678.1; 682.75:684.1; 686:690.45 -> 0.03 nm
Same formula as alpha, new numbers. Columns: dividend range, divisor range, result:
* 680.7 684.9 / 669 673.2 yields 1.17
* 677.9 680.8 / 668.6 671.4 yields 1.17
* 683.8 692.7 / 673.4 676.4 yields 1.09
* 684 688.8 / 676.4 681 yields 1.05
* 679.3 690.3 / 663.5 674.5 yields 1.10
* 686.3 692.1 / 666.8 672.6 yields 1.20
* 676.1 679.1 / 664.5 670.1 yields 1.05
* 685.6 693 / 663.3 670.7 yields 1.12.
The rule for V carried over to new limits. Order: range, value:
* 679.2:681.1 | 0.971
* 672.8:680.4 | 0.977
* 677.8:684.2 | 0.982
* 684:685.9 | 0.987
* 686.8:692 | 1.03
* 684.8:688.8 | 1.02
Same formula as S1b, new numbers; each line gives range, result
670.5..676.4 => 0.922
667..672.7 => 0.903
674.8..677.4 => 0.986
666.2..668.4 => 0.981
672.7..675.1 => 0.958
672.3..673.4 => 0.947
